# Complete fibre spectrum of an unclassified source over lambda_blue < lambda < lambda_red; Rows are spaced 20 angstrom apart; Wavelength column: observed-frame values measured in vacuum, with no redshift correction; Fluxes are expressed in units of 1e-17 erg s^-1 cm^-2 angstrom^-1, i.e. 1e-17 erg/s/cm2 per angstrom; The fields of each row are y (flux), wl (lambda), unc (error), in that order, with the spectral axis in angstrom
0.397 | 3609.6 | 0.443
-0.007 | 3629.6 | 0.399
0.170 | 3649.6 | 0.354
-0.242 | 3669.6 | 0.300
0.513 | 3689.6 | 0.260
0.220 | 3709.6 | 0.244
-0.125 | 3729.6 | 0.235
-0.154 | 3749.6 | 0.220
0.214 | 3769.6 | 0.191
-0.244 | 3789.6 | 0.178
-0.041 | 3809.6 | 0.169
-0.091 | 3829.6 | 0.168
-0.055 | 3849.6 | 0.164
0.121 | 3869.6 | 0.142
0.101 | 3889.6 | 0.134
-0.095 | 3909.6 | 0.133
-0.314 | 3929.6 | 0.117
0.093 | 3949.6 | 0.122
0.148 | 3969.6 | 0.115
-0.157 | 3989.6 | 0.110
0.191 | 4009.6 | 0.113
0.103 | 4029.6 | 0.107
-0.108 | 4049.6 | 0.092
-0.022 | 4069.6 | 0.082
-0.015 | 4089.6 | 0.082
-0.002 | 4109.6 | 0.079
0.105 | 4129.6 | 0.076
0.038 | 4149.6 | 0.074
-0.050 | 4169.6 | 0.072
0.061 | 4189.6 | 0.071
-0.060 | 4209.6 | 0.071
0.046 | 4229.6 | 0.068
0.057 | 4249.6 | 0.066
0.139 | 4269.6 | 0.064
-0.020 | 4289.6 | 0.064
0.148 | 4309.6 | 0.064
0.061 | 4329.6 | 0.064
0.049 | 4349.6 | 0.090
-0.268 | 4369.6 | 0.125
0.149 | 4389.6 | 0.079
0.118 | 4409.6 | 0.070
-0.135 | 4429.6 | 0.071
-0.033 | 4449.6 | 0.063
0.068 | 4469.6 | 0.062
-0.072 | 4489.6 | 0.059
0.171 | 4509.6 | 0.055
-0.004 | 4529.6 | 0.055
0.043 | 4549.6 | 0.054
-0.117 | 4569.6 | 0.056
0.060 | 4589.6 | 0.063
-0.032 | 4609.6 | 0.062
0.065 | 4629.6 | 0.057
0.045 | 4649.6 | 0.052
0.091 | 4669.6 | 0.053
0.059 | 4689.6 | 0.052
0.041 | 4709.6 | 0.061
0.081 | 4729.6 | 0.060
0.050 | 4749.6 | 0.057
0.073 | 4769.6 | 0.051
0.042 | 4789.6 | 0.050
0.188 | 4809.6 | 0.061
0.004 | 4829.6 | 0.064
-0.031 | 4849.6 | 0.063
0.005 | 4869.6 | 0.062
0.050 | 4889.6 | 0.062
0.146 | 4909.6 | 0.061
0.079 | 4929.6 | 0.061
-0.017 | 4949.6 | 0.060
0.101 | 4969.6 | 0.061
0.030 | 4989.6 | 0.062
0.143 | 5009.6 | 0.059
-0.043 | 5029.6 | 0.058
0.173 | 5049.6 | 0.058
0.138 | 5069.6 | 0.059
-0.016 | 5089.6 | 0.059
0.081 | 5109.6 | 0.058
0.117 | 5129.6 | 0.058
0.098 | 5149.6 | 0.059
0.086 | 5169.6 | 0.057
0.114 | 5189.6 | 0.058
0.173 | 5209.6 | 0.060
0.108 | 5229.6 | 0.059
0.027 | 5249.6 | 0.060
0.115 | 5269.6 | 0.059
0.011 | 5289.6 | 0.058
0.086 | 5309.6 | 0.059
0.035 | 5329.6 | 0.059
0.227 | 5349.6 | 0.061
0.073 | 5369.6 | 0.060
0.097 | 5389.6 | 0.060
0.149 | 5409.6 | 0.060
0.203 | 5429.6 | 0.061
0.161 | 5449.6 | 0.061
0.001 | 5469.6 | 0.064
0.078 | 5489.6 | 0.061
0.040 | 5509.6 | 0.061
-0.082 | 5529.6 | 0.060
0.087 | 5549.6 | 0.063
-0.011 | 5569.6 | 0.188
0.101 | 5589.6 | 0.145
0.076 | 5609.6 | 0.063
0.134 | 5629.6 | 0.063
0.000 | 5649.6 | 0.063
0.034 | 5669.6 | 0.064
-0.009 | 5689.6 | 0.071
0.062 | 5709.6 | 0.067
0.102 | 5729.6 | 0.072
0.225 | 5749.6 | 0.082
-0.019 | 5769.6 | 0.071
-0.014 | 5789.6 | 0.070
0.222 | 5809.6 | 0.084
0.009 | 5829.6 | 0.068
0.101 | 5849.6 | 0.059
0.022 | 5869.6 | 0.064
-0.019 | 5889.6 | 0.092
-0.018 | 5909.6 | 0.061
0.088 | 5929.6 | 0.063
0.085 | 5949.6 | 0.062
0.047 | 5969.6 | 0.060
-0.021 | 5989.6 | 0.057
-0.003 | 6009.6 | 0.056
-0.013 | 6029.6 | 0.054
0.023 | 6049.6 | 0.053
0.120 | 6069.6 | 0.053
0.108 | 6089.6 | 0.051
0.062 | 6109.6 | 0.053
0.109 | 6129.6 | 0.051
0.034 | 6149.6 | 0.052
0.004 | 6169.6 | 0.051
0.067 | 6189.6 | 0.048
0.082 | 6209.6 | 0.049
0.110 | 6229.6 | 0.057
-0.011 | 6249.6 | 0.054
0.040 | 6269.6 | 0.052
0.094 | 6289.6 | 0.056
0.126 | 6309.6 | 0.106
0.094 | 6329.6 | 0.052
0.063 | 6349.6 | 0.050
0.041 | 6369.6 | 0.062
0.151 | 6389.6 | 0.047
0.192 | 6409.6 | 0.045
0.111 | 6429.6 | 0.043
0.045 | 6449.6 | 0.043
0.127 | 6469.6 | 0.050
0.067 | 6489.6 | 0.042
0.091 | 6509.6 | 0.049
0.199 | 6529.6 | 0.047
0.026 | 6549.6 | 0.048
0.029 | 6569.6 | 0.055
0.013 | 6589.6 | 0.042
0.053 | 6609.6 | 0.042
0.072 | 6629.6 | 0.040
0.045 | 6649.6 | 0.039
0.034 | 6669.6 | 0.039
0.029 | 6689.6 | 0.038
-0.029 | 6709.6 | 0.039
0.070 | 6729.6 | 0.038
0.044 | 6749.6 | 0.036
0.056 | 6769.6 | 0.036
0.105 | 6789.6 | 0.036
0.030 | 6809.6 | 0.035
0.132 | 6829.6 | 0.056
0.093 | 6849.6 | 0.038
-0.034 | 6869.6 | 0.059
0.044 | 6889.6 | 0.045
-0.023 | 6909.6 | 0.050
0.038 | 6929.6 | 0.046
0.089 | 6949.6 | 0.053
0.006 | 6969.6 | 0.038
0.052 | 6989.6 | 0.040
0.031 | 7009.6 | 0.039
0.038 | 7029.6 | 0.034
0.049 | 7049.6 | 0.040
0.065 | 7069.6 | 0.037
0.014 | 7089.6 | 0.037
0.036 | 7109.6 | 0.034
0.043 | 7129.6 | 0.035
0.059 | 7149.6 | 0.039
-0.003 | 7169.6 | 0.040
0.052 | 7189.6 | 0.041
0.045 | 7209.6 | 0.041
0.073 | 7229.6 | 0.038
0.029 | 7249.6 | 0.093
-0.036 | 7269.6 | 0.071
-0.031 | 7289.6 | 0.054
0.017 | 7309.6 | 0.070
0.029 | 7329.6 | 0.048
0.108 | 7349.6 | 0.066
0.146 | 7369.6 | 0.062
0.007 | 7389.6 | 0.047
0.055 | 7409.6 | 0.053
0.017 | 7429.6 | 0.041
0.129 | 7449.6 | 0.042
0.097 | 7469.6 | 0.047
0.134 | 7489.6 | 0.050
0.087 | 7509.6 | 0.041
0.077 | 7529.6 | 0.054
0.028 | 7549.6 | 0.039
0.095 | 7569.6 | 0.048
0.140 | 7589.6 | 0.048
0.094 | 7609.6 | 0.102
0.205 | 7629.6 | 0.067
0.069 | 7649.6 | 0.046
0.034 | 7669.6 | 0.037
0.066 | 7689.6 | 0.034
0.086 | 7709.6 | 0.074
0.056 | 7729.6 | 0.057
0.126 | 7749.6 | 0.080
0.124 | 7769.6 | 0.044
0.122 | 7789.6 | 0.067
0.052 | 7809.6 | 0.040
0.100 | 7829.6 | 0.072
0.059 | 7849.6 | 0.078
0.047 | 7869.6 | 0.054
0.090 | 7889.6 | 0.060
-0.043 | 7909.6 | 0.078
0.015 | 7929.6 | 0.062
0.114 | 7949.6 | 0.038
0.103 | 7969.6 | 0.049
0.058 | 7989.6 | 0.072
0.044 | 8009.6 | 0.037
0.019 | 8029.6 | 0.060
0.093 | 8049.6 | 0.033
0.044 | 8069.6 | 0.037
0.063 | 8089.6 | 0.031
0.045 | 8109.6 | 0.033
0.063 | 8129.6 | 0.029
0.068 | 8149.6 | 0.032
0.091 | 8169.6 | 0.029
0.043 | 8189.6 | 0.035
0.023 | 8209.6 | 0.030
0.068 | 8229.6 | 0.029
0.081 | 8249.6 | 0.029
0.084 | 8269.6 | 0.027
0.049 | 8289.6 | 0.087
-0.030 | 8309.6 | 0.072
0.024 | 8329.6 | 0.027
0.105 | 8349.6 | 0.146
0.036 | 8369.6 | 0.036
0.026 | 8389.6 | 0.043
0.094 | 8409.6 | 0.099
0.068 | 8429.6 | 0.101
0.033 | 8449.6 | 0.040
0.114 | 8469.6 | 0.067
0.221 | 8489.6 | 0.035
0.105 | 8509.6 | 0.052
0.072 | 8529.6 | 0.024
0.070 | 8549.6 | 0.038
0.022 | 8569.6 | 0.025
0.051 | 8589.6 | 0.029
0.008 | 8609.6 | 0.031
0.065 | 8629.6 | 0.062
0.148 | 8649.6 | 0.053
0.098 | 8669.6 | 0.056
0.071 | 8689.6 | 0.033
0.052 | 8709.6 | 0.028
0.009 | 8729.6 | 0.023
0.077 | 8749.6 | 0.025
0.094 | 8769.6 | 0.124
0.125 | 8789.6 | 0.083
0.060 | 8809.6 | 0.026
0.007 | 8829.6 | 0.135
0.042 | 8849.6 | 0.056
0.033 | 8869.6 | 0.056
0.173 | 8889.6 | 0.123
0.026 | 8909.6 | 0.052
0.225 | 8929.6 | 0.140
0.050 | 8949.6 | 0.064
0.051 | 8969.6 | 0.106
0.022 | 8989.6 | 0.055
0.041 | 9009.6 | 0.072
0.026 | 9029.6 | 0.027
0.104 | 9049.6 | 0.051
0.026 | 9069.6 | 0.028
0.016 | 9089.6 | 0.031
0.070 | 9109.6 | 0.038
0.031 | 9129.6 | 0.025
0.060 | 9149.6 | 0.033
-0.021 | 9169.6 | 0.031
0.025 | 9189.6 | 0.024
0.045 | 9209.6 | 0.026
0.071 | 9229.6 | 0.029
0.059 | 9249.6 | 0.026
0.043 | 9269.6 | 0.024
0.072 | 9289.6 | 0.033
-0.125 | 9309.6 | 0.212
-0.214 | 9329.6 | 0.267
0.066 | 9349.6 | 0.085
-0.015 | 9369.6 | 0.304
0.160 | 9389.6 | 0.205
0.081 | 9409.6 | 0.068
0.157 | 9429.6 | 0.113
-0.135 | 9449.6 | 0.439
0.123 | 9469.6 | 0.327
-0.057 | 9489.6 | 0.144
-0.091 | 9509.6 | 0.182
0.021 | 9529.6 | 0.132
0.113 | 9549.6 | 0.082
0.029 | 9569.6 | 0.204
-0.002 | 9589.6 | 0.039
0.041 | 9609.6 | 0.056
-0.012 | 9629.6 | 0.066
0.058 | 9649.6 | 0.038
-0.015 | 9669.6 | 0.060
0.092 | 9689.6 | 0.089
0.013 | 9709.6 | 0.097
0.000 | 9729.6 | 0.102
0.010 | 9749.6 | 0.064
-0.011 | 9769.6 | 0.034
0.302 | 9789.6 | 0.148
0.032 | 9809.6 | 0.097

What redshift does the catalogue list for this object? 0.29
